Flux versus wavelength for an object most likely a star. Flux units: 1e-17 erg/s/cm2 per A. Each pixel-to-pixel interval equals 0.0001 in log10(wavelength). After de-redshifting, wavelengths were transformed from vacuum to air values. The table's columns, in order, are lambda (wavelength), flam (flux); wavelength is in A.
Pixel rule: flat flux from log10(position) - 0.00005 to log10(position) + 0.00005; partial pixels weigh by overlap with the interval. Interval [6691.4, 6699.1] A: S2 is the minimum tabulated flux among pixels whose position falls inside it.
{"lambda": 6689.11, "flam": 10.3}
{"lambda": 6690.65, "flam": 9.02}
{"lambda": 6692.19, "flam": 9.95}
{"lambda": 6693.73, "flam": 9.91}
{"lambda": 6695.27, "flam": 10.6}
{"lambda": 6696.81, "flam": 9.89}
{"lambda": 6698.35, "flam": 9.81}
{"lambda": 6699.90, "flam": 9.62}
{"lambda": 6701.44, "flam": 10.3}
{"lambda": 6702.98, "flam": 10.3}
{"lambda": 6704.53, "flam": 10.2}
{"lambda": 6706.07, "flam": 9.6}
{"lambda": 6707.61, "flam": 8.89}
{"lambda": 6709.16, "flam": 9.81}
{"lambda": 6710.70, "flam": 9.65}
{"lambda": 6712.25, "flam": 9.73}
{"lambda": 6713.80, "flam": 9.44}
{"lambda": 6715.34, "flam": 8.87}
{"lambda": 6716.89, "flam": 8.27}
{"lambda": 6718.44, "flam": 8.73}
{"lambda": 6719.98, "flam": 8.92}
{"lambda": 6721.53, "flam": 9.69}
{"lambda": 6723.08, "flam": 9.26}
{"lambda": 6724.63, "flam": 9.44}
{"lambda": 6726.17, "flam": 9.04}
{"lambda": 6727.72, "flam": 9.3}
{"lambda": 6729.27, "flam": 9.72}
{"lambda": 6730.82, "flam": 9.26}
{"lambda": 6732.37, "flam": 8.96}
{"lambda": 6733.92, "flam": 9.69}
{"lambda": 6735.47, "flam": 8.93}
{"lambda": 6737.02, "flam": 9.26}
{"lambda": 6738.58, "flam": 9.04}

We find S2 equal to 9.81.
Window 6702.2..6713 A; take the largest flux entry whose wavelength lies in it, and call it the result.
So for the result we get 10.3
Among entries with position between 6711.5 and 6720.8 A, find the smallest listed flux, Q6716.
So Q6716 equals 8.27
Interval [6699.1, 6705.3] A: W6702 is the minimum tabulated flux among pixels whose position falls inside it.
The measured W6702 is 9.62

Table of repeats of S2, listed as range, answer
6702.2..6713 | 8.89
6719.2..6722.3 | 8.92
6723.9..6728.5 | 9.04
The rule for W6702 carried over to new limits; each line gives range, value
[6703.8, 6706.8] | 9.6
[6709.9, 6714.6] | 9.44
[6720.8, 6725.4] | 9.26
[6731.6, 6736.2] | 8.93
